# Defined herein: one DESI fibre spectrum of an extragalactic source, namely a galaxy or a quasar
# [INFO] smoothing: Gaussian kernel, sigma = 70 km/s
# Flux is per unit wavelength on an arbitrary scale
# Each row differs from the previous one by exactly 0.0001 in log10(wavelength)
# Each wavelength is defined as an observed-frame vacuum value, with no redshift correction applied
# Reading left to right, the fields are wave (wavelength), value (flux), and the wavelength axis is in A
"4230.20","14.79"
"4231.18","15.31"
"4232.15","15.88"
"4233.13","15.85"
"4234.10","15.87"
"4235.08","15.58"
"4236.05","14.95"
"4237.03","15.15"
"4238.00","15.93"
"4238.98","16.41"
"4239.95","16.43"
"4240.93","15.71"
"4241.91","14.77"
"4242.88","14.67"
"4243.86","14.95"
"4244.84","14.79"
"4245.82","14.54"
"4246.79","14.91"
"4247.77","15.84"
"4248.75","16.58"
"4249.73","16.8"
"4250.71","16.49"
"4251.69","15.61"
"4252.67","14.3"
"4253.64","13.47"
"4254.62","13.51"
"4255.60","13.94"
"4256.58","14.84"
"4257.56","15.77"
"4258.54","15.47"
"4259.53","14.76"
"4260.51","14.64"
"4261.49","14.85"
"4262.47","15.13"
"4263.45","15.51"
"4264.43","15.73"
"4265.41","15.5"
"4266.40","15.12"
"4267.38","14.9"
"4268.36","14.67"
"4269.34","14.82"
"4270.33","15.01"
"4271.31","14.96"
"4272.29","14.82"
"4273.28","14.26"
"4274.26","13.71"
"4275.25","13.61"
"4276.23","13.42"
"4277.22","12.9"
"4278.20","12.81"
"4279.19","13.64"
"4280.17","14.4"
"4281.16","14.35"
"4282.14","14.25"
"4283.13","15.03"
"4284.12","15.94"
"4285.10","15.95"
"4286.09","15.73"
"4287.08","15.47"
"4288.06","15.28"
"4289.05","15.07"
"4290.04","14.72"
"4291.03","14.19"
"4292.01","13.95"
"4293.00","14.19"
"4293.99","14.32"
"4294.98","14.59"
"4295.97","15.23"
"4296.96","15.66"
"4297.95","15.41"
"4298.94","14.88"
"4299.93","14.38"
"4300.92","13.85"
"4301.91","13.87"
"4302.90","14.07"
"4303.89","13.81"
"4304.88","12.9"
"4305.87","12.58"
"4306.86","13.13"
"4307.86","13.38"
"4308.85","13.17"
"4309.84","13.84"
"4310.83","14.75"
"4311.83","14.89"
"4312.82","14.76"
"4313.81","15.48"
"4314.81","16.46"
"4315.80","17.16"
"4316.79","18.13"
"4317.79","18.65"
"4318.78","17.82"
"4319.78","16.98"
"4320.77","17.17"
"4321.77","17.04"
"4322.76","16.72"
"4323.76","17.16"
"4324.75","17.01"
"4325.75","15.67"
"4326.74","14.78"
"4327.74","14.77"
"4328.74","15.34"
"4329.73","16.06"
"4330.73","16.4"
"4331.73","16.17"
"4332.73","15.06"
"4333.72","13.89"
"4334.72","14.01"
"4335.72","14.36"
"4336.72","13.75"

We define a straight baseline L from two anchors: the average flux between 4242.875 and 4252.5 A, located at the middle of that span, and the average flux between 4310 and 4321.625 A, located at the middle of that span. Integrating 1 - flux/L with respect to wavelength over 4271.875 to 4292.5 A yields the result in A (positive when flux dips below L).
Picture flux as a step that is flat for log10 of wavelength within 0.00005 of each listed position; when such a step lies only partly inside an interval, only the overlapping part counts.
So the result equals 2.0 A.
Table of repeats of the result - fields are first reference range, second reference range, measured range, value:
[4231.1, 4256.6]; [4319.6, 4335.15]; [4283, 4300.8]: 0.8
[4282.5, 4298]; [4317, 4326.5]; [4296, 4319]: 1.8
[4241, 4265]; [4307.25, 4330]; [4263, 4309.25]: 3.2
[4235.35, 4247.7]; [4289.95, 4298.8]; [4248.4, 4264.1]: 0.0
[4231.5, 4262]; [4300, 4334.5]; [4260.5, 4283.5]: 1.2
